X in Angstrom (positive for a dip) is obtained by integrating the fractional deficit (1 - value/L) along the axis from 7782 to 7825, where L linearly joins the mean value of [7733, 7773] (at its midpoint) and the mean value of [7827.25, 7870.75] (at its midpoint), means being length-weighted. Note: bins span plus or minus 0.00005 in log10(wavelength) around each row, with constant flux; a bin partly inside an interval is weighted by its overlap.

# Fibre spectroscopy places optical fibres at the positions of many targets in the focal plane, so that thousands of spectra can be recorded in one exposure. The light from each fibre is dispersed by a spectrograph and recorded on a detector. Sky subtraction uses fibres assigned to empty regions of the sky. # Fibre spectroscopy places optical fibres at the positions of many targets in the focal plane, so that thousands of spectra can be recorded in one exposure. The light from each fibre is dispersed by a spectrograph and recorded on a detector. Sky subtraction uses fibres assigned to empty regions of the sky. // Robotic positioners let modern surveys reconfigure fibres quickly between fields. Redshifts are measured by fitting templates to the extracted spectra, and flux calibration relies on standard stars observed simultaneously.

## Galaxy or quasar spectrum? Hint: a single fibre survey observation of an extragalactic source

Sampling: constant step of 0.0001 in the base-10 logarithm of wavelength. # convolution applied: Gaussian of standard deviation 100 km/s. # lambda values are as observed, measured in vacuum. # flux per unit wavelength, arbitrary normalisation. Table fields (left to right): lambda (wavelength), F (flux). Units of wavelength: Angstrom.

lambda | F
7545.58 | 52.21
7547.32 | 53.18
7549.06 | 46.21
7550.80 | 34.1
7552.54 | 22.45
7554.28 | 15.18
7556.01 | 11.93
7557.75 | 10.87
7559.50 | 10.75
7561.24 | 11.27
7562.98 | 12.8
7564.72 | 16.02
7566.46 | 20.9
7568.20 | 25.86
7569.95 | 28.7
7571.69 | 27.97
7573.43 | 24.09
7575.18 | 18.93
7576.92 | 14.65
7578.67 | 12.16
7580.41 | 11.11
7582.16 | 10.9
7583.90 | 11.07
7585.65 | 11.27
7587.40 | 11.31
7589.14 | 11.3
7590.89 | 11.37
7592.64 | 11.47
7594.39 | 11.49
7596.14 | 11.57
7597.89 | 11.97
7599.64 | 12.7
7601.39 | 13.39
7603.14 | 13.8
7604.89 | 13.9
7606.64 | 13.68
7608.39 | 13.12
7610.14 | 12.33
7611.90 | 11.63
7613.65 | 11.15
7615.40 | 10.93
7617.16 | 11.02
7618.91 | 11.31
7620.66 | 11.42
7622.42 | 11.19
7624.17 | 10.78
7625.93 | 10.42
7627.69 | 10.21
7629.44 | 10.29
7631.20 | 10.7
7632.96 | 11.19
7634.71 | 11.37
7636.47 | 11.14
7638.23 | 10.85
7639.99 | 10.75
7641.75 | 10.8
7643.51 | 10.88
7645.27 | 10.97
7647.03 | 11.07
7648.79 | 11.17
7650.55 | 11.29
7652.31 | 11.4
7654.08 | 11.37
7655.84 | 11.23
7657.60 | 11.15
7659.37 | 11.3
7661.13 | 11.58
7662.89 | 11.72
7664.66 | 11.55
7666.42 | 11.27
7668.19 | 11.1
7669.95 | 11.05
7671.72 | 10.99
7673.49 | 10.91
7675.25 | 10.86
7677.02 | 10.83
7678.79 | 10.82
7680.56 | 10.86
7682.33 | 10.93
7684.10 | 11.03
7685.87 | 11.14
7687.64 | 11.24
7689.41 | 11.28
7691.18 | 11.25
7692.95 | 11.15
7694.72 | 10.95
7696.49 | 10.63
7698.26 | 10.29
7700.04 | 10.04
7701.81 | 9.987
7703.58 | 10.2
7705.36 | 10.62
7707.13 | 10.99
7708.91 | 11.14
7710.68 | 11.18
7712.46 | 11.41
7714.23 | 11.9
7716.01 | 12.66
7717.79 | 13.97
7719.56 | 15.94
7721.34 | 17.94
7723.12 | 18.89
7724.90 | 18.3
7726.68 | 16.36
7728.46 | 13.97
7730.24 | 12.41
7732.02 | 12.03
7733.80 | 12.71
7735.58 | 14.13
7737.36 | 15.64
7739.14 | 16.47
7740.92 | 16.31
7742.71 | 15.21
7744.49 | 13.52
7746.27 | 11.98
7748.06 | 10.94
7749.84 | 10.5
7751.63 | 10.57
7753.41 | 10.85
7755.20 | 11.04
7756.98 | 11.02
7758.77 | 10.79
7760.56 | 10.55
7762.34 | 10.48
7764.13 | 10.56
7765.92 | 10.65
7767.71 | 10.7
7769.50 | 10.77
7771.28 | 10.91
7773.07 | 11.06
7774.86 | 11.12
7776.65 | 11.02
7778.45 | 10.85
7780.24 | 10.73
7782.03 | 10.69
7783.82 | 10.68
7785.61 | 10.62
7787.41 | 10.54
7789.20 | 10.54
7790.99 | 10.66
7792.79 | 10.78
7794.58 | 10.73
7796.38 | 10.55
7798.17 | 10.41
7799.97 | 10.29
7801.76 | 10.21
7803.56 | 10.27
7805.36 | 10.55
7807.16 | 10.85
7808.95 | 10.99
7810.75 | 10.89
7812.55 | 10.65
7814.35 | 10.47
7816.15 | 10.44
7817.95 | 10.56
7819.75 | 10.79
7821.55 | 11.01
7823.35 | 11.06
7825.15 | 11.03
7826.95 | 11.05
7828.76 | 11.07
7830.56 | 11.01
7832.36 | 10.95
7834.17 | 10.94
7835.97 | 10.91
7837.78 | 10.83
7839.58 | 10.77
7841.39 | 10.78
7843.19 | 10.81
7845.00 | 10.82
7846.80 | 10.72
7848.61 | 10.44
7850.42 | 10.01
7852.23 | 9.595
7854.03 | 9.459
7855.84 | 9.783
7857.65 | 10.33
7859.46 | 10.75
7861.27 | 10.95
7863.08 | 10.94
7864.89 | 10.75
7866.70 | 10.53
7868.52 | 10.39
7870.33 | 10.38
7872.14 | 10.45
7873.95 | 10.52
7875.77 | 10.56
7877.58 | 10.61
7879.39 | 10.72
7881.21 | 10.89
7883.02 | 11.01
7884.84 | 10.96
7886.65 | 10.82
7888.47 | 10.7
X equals 2.5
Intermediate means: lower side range 12.1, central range 10.6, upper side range 10.6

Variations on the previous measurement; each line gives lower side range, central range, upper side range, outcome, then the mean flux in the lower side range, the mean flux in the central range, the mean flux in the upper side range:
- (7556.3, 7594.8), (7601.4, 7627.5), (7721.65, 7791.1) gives 4.9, 15.3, 11.9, 12.3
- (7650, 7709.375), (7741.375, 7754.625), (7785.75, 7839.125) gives -1.5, 11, 12.1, 10.7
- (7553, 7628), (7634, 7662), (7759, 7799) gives 3.7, 13.8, 11.1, 10.7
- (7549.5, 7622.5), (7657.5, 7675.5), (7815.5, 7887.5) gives 3.1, 14.9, 11.2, 10.7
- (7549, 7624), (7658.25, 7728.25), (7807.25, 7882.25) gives 6.3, 15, 12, 10.7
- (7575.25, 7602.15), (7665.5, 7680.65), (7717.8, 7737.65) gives 3.3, 12.1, 11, 15.2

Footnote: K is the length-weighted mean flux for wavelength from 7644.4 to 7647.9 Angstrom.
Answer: 11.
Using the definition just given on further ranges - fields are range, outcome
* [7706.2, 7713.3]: 11.2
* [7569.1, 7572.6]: 28.3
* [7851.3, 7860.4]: 9.99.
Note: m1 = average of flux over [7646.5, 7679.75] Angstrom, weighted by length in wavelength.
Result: 11.2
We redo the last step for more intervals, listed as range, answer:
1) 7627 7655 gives 11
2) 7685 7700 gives 10.9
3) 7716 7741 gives 15.2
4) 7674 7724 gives 11.8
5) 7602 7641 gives 11.5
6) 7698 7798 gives 12.1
